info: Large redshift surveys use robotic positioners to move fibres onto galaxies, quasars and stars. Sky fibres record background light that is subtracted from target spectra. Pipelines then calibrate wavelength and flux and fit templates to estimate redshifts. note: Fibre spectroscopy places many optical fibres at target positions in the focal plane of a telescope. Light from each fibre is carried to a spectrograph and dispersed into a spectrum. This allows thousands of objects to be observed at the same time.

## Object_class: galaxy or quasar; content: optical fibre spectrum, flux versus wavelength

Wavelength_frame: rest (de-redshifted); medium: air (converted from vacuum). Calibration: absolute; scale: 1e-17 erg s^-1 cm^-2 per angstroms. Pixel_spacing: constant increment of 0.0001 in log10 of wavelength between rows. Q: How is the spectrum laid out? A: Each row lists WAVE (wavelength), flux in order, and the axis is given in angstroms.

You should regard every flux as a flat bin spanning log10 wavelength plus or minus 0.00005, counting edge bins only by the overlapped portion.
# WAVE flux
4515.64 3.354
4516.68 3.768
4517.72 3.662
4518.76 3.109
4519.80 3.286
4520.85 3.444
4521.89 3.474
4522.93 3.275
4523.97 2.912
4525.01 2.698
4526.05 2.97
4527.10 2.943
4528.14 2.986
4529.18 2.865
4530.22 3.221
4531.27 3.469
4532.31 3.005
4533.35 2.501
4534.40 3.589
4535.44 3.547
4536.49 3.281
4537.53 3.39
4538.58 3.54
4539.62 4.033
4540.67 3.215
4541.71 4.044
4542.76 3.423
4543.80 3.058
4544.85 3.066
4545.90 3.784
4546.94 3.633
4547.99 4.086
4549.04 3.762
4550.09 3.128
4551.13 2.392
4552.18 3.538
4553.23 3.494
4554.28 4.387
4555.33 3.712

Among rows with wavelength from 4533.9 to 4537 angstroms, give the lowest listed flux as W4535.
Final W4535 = 3.281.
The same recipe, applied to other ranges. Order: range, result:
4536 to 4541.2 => 3.215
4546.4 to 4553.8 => 2.392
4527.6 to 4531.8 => 2.865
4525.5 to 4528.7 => 2.943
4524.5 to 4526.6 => 2.698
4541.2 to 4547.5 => 3.058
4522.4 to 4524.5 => 2.912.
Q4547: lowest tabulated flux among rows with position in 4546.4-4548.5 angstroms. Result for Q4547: 3.633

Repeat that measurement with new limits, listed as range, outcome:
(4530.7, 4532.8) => 3.005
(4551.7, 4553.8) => 3.494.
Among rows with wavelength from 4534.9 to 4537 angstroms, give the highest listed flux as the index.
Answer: 3.547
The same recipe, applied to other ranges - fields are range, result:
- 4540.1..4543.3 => 4.044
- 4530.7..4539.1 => 3.589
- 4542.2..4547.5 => 3.784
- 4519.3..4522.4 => 3.474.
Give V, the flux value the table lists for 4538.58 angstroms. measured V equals 3.54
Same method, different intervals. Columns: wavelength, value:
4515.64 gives 3.354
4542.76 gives 3.423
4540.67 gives 3.215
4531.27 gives 3.469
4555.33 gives 3.712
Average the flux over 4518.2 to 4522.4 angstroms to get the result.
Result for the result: 3.33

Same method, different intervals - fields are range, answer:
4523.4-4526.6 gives 2.87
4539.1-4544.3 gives 3.56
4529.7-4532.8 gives 3.23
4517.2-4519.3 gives 3.39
